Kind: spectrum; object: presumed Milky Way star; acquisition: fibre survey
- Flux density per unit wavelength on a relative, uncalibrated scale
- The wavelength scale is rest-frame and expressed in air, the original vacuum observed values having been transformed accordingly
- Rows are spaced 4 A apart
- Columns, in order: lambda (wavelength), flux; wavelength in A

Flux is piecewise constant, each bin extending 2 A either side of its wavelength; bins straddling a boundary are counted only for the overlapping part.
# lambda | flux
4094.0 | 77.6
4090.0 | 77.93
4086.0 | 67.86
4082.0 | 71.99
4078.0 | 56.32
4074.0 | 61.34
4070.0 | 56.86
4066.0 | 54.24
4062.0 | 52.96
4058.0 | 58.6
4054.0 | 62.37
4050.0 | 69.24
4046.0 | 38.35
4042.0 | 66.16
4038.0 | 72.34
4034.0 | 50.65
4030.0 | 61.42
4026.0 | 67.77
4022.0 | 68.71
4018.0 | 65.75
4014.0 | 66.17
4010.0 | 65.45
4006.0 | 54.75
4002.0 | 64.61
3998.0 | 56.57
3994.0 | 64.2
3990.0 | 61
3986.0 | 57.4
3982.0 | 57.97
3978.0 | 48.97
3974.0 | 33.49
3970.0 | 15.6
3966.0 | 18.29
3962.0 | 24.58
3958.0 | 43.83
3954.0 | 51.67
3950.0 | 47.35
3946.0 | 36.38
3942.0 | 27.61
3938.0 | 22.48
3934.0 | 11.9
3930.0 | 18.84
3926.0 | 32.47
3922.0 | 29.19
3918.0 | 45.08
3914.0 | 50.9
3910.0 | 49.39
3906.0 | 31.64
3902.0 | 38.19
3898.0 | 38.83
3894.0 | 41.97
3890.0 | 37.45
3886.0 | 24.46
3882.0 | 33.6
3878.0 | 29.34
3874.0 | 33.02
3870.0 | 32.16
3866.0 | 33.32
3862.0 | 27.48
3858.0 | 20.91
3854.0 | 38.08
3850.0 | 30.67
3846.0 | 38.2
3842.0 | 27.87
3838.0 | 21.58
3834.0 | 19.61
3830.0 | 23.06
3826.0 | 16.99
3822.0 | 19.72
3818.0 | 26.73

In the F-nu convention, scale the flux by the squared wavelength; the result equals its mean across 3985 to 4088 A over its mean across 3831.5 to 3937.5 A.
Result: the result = 2.07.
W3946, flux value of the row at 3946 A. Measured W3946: 36.38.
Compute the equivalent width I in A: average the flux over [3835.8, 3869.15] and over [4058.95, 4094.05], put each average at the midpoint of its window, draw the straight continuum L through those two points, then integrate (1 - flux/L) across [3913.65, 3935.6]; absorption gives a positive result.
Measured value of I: 5.4 A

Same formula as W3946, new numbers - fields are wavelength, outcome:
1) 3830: 23.06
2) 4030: 61.42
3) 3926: 32.47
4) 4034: 50.65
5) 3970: 15.6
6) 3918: 45.08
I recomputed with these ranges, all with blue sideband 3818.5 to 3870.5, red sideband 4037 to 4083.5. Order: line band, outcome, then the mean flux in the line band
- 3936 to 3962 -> 3.45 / 37.2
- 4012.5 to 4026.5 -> -3.56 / 67.1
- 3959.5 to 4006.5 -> 2.25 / 46.2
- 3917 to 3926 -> 0.75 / 35.2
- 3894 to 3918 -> -3.91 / 42.1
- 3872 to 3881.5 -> 0.04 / 31.6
